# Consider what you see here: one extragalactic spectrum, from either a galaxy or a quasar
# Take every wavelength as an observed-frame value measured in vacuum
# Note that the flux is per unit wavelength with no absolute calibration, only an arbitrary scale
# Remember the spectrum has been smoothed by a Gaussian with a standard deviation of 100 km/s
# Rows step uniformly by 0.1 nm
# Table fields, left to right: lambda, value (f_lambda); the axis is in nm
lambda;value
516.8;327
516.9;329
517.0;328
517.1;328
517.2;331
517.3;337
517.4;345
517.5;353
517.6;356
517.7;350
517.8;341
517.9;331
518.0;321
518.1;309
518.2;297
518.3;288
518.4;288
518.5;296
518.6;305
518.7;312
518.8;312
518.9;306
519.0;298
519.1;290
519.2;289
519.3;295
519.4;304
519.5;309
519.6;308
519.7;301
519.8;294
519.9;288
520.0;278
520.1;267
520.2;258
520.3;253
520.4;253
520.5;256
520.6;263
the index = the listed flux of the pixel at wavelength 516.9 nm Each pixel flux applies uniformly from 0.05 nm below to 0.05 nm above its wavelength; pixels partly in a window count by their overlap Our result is 329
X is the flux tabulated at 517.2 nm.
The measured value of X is 331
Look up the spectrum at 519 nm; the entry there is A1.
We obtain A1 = 298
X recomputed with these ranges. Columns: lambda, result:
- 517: 328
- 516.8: 327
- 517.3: 337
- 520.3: 253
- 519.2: 289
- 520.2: 258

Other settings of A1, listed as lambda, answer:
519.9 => 288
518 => 321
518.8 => 312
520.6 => 263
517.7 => 350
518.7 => 312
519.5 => 309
